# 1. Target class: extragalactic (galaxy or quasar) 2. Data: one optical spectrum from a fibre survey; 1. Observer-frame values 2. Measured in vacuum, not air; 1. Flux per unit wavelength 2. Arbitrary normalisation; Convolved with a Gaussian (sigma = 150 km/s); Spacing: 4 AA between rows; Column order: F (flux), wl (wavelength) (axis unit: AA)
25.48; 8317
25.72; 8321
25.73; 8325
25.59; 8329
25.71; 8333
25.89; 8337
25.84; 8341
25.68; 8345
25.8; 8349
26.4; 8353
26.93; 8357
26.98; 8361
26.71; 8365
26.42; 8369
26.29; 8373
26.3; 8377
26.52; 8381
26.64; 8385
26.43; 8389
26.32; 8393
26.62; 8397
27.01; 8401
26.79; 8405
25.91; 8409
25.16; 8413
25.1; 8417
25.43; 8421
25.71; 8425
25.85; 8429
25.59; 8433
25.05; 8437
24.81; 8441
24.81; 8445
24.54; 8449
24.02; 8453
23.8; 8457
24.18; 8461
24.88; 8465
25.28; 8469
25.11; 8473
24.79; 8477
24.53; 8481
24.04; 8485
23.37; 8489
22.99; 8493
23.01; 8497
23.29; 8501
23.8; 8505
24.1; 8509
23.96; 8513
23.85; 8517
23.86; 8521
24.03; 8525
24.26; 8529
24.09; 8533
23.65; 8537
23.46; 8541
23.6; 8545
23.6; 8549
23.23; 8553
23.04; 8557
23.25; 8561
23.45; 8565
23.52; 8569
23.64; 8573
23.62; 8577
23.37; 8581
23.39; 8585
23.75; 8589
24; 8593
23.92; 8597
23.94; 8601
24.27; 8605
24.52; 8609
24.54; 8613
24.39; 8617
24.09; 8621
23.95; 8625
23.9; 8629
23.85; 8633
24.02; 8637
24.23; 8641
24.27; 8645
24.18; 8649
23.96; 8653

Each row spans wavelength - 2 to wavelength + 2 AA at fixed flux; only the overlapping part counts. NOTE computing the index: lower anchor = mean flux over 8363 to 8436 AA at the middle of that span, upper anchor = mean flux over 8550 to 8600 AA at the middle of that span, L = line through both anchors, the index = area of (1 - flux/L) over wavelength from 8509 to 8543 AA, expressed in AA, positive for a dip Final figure 0.5 AA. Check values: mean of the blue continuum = 26.1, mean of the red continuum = 23.5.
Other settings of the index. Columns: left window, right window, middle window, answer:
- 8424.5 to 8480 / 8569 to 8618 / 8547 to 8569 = 0.7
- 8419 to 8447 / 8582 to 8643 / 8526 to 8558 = 1.2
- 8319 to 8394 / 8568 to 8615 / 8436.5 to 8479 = 0.9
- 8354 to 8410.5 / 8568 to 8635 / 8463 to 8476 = 0.2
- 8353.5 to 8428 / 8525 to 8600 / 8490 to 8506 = 0.9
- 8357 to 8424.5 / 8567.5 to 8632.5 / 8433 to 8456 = 0.9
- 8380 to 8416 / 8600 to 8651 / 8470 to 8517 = 2.8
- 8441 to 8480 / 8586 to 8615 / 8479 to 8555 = 2.1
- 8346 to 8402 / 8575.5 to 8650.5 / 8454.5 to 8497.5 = 2.1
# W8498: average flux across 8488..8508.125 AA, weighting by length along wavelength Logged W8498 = 23.3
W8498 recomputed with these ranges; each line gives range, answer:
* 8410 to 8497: 24.7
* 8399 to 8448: 25.6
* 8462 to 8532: 24.1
